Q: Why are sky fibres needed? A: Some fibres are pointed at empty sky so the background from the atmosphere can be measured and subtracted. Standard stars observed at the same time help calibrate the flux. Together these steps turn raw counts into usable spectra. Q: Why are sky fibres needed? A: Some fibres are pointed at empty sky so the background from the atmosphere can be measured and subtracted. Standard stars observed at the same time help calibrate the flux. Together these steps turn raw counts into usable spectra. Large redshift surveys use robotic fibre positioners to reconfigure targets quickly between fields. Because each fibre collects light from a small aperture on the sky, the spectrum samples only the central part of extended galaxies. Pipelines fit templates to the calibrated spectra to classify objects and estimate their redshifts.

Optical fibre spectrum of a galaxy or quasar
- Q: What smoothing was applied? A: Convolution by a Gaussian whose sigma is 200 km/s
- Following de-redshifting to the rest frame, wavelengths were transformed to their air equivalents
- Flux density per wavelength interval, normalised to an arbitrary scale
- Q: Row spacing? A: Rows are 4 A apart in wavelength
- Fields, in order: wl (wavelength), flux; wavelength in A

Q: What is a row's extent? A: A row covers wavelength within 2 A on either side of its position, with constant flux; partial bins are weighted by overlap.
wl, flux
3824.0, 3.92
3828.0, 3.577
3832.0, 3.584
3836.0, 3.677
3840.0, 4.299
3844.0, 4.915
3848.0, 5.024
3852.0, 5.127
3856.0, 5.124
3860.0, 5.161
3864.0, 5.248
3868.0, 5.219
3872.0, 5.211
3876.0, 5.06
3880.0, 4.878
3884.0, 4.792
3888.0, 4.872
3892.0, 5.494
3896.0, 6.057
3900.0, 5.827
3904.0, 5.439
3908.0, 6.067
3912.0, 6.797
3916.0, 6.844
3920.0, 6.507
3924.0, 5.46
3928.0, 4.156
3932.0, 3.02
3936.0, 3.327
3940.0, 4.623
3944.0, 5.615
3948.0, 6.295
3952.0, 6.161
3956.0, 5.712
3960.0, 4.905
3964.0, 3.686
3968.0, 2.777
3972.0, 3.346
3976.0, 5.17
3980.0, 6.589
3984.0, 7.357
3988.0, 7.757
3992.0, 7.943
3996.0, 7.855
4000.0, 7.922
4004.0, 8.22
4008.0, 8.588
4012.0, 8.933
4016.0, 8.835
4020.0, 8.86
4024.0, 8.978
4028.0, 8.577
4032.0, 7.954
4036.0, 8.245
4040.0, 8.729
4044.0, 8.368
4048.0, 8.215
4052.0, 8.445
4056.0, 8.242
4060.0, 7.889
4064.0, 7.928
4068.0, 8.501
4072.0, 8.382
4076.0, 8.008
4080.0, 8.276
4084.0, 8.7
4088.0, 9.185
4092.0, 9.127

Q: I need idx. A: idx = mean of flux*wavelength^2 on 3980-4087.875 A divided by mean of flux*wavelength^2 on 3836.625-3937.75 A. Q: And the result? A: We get 1.7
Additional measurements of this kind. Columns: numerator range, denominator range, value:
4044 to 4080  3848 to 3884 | 1.78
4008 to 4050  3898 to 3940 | 1.71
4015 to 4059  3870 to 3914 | 1.66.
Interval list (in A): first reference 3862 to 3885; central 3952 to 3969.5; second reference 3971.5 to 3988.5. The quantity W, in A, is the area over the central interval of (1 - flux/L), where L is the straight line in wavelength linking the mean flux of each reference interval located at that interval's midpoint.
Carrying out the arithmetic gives 4.1 A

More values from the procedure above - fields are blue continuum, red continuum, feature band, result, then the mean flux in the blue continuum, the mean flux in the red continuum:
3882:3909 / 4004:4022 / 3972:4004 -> 4.1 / 5.49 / 8.74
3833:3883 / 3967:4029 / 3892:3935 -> 2.2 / 4.88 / 7.41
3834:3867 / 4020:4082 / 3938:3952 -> 1.9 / 4.83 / 8.33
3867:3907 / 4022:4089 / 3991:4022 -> -3.8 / 5.31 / 8.38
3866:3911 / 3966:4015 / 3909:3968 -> 9.1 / 5.39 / 6.91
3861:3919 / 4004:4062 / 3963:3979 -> 7.3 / 5.57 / 8.48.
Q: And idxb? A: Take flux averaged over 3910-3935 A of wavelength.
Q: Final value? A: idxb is 5.38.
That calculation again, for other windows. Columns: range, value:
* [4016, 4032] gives 8.7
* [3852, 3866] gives 5.17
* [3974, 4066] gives 8.07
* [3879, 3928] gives 5.71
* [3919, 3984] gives 4.89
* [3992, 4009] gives 8.1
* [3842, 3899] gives 5.17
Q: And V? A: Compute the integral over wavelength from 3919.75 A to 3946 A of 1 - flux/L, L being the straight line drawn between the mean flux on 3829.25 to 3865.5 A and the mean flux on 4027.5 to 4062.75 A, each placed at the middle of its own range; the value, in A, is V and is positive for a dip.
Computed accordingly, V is 7.01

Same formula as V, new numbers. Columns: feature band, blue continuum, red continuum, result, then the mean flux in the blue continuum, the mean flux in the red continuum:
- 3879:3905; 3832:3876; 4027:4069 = 0.8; 4.85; 8.27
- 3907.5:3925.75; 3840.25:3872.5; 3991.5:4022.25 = 0.1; 5.08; 8.42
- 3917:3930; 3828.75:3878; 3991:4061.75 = 1.5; 4.77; 8.39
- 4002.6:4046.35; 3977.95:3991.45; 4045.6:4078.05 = -4.6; 7.3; 8.2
